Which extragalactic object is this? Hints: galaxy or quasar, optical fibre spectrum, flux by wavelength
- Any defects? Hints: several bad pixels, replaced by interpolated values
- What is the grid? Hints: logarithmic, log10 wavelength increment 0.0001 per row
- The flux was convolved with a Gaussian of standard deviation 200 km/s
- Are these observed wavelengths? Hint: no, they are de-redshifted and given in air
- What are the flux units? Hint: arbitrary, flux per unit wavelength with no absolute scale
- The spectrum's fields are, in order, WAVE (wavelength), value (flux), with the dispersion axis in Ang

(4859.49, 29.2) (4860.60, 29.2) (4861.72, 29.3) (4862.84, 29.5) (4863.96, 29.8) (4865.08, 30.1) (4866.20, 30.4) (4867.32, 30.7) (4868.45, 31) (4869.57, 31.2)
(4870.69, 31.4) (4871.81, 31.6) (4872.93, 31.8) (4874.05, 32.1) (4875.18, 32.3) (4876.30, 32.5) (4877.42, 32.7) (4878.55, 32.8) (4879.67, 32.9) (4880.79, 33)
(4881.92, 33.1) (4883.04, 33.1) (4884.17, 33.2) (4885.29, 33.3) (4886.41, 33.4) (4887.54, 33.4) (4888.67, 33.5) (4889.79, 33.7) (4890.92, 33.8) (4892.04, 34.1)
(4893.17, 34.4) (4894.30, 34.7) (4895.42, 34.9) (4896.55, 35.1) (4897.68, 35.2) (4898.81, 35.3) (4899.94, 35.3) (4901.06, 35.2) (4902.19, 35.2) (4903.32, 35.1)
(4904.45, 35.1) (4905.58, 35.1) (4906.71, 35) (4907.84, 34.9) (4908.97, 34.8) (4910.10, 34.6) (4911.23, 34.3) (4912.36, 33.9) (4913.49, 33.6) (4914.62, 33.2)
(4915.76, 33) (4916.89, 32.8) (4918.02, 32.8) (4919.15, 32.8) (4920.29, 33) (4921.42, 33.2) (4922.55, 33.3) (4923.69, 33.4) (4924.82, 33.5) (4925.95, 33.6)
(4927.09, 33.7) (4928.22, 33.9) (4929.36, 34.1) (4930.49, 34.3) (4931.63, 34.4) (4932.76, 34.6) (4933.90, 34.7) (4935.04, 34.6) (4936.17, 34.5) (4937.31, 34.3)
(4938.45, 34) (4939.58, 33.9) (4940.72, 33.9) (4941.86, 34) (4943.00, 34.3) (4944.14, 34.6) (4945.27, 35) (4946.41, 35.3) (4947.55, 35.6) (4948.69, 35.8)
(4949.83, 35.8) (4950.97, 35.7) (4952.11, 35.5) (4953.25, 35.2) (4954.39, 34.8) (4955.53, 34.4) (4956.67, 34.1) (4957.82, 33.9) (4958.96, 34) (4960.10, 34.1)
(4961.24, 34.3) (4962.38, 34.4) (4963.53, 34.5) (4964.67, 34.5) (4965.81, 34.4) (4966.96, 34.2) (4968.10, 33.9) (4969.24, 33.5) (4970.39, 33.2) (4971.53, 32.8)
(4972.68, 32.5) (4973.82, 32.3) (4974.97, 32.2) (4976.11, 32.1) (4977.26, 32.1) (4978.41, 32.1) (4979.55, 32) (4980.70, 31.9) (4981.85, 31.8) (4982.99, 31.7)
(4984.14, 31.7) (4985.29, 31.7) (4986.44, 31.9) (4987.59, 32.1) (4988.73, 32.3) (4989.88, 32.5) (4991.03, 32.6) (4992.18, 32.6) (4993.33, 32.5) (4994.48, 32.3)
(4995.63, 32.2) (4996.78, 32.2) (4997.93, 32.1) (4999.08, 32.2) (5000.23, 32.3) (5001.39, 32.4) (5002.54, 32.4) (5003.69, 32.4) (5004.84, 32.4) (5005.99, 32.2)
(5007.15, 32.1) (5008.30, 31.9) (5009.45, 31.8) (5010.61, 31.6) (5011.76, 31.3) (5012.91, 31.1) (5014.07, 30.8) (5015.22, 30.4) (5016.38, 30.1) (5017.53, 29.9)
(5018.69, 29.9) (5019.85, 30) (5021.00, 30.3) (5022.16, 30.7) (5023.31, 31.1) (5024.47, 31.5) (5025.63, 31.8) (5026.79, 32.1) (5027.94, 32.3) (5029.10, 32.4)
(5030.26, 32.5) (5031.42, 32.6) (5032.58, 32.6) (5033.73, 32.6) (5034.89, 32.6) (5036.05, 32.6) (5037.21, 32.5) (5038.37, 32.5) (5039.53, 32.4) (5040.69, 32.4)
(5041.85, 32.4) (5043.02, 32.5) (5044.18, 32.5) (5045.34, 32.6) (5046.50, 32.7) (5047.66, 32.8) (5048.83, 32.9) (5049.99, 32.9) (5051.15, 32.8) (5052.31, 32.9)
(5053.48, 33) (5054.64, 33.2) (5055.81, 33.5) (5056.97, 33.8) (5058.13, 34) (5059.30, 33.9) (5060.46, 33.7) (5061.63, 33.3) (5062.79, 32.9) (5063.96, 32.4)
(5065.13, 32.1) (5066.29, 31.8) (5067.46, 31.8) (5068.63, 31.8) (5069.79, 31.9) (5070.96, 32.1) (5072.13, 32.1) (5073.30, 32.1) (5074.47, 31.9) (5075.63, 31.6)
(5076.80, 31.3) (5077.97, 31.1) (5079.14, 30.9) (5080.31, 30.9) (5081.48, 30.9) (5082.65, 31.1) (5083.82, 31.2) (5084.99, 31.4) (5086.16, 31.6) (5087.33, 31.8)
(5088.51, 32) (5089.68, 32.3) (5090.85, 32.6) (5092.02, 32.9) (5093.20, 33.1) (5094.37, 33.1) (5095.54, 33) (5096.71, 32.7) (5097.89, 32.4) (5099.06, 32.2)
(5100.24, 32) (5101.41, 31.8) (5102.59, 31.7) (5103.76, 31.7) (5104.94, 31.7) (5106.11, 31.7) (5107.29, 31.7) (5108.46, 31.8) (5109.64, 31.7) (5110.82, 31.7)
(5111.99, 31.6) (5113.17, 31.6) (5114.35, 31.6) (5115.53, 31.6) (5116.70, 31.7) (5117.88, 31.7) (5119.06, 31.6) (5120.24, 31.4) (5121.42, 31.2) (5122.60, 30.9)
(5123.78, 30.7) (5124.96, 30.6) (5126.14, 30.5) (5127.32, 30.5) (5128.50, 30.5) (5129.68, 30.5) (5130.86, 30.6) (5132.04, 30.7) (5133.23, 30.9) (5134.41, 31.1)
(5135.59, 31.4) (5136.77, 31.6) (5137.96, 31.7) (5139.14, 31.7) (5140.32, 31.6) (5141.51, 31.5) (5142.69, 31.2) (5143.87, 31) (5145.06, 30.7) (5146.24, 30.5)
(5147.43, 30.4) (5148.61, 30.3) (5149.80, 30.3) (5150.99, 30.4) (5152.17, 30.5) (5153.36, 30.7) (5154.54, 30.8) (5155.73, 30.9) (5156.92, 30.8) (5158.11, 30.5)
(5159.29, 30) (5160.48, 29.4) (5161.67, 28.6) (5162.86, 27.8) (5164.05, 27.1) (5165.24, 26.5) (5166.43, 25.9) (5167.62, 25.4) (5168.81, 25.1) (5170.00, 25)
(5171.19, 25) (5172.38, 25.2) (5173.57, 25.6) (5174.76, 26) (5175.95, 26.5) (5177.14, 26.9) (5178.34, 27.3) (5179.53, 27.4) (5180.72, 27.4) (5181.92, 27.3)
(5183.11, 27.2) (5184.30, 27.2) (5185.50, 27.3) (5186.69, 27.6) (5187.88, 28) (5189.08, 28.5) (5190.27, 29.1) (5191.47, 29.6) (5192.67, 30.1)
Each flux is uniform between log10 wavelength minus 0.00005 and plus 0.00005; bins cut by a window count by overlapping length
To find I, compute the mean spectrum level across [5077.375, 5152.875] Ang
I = 31.4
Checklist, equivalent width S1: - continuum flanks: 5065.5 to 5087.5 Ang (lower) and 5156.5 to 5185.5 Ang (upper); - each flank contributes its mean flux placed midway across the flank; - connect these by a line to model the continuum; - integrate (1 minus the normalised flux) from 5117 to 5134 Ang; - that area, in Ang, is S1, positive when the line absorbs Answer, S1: -1.0 Ang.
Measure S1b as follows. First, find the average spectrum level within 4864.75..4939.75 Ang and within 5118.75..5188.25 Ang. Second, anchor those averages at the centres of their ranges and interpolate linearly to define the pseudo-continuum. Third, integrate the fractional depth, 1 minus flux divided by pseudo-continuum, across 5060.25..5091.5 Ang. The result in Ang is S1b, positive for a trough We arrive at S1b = -1.3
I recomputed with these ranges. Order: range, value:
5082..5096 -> 32.2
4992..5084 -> 32.1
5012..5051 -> 31.9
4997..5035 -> 31.6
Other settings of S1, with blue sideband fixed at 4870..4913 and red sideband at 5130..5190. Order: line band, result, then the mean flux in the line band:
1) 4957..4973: -0.7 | 33.9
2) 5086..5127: -2.7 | 31.8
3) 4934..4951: -0.9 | 34.7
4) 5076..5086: -0.3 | 31.1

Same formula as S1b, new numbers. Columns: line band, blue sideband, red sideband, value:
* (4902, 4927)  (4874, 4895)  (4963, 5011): -0.6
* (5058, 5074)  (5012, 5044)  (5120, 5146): -0.6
